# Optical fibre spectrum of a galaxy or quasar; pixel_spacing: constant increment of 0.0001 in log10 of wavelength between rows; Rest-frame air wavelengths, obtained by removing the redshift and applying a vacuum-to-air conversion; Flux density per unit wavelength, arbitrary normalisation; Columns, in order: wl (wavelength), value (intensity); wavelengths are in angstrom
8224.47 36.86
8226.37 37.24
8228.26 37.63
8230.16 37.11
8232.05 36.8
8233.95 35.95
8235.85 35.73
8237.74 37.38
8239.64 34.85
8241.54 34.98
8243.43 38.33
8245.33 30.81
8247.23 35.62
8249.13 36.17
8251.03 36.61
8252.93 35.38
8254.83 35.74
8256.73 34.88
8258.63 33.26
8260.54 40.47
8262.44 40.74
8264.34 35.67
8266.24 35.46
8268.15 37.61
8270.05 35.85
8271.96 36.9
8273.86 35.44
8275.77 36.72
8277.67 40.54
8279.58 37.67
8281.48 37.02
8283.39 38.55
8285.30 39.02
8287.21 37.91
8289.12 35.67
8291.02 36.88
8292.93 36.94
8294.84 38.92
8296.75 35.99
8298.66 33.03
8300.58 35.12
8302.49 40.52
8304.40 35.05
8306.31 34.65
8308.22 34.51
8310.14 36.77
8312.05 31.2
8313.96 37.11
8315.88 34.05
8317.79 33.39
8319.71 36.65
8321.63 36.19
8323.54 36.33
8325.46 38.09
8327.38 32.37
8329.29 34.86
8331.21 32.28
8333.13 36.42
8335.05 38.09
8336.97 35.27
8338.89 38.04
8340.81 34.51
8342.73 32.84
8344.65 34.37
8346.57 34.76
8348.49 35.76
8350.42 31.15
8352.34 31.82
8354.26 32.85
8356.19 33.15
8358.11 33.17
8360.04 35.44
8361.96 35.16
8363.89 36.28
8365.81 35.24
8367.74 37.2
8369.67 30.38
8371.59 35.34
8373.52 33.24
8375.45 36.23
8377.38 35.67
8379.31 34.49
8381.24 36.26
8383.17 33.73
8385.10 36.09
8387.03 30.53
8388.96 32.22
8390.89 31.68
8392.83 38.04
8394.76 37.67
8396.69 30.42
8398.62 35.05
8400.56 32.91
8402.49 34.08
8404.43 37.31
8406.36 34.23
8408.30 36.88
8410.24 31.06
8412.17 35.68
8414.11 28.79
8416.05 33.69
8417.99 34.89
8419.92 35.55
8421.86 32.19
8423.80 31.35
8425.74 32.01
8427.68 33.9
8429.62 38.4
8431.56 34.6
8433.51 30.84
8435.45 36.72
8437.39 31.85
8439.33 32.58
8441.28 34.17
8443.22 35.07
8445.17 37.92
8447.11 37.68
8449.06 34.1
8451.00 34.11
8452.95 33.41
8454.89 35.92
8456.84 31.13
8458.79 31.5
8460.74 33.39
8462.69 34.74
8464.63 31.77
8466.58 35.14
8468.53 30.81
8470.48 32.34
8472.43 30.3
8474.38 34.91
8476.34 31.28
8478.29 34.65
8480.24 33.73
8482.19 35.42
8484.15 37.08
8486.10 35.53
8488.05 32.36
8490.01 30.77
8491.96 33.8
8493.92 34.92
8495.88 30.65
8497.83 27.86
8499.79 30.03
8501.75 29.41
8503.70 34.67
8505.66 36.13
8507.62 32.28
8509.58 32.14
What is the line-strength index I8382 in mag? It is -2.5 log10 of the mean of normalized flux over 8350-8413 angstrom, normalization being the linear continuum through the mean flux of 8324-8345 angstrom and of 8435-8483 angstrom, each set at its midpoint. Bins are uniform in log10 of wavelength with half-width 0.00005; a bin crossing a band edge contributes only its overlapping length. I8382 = 0.01 mag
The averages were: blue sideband 35.2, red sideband 33.8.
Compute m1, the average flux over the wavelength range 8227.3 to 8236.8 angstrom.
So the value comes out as 36.7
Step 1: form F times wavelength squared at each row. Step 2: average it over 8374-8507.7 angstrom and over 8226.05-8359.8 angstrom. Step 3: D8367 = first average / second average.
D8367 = 0.98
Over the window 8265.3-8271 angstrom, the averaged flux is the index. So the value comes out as 36.3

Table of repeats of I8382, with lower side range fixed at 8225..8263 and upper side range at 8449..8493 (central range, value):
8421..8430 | 0.022 mag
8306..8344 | 0.001 mag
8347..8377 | 0.018 mag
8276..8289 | -0.071 mag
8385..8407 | 0.007 mag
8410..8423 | 0.027 mag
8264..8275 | -0.008 mag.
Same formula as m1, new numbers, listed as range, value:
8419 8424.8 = 33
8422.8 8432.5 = 34.1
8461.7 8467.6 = 33.9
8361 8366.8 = 35.6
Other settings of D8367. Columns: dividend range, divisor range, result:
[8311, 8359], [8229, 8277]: 0.97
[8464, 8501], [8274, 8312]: 0.93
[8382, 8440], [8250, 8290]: 0.95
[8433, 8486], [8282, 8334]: 0.98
